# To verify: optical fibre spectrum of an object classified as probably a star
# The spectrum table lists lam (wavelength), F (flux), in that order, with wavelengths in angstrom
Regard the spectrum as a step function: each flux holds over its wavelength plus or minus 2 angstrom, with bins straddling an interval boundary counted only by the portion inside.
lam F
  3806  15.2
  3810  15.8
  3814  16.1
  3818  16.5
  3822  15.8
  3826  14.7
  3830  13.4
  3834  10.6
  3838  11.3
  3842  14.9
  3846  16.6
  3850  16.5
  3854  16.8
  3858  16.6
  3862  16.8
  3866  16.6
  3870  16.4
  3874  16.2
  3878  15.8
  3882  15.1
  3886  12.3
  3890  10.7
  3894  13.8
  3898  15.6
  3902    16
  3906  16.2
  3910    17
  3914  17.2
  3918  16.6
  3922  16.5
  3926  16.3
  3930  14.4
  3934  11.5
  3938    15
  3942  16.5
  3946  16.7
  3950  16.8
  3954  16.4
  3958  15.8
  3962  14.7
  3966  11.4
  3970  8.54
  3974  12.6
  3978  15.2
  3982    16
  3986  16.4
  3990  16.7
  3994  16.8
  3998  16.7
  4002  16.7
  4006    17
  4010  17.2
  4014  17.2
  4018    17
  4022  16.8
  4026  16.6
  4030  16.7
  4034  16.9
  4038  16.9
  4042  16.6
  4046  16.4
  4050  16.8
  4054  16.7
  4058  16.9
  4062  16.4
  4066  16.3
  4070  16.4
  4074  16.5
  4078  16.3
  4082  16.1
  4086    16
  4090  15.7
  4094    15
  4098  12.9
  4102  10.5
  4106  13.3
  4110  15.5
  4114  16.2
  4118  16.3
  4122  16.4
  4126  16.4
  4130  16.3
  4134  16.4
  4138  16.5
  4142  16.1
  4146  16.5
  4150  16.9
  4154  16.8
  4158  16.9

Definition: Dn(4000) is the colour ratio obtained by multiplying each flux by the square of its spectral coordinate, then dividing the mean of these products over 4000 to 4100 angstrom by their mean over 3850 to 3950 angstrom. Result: 1.1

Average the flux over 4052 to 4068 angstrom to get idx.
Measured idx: 16.6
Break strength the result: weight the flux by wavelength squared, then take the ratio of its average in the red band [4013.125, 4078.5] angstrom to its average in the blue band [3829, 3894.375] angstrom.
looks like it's 1.2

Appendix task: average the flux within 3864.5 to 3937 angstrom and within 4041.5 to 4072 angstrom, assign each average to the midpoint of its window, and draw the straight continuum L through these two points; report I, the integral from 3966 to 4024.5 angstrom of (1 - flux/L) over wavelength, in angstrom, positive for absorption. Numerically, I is 1.5 angstrom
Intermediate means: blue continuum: 15.2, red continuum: 16.6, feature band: 15.6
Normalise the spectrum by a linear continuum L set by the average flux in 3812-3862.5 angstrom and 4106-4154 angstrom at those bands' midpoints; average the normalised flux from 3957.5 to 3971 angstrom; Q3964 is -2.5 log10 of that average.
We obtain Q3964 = 0.23 mag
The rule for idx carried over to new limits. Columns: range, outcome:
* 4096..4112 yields 13.1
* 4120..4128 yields 16.4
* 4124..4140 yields 16.4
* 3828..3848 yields 13.4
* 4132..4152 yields 16.5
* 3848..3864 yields 16.7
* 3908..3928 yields 16.7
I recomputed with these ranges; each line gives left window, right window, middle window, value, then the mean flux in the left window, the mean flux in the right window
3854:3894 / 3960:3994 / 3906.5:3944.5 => -2.7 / 15.2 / 14.1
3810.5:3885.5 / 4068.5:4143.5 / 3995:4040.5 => -4.2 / 15.3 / 15.5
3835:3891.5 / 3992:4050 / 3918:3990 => 5.6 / 15.1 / 16.8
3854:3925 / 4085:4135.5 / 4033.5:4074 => -3.6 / 15.7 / 15.1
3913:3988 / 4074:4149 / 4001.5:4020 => -2.3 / 14.9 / 15.5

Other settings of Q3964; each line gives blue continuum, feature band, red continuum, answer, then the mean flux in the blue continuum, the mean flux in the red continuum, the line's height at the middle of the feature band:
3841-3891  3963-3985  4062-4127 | 0.19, 15.6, 15.4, 15.5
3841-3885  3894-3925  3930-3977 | -0.08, 16.2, 14.2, 15.2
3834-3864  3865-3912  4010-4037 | 0.04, 15.3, 16.9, 15.7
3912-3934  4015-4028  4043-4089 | -0.04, 15.8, 16.4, 16.2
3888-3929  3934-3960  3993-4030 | 0.01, 15.6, 16.9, 16.1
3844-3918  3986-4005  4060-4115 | -0.09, 15.7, 15.2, 15.4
